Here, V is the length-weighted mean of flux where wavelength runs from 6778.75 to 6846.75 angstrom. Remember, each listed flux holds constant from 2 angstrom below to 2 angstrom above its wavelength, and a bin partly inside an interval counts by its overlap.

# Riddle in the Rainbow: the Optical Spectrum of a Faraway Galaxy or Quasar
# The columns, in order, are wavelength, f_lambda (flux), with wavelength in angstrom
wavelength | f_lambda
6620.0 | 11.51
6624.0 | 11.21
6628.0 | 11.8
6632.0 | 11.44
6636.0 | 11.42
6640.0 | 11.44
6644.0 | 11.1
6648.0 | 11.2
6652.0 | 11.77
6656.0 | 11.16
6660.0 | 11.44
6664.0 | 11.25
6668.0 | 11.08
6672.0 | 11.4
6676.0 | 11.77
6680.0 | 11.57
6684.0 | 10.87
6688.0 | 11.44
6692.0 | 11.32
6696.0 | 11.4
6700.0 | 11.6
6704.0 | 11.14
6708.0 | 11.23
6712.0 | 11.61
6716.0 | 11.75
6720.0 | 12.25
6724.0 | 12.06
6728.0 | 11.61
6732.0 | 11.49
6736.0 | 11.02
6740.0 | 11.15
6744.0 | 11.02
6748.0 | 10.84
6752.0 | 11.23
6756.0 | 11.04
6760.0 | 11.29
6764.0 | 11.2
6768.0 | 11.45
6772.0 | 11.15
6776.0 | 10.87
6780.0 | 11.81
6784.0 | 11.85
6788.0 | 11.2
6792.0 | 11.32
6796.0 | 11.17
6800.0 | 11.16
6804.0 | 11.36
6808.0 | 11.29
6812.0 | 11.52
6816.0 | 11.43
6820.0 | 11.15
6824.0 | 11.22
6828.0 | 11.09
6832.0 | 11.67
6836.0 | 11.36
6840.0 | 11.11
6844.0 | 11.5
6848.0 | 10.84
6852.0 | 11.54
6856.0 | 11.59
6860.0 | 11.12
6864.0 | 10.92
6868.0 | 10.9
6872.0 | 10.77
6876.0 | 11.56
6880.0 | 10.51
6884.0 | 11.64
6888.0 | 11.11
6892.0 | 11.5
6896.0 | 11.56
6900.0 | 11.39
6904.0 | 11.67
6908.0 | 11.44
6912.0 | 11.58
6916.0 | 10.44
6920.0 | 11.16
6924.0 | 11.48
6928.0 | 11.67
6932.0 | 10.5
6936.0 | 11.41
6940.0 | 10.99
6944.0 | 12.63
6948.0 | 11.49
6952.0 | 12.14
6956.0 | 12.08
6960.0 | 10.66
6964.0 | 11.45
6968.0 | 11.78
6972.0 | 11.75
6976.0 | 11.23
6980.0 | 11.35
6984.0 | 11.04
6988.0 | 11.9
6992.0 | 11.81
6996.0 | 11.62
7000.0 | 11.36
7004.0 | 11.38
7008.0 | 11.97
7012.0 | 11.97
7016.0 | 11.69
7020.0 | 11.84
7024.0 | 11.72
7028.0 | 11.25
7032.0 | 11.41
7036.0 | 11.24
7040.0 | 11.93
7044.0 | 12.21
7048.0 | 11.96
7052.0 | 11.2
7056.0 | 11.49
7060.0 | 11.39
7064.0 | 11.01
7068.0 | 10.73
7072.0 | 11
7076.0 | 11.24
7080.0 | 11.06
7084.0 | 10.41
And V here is 11.4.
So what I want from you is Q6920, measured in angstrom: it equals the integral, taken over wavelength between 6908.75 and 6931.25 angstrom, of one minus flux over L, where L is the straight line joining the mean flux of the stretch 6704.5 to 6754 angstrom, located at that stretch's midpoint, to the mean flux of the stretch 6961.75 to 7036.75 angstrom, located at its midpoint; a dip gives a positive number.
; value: 0.6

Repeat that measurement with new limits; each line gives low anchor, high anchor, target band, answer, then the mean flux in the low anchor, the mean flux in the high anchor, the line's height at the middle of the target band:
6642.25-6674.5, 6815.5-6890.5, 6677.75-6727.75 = -1.1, 11.3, 11.2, 11.3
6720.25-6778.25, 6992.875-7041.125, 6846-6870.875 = 0.6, 11.3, 11.6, 11.4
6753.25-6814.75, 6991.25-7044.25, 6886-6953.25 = 0.6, 11.3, 11.7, 11.5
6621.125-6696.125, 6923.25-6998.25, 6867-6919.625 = 1.2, 11.4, 11.5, 11.5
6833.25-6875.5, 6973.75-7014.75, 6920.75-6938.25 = 0.2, 11.2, 11.6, 11.4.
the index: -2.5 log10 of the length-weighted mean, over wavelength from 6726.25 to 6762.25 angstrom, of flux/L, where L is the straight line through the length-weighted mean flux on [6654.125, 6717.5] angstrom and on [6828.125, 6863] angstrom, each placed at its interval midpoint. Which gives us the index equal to 0.02 mag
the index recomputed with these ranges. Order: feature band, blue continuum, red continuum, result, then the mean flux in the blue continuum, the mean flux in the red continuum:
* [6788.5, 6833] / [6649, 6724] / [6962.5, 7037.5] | 0.02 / 11.5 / 11.6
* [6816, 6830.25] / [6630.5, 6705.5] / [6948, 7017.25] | 0.03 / 11.4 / 11.6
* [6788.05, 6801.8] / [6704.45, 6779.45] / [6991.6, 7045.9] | 0.02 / 11.4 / 11.7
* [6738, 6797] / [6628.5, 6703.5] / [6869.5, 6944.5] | 0.01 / 11.4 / 11.3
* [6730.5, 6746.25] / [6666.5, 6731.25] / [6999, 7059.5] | 0.04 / 11.5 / 11.6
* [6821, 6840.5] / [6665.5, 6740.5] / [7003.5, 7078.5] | 0.02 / 11.5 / 11.5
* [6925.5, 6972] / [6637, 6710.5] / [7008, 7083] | -0.01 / 11.3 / 11.5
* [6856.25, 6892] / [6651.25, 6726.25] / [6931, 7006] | 0.04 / 11.5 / 11.5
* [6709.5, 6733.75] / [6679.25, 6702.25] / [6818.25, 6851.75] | -0.04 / 11.4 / 11.3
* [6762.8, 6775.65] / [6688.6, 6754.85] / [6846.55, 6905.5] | 0.01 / 11.4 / 11.2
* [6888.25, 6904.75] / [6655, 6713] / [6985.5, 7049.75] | 0.01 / 11.4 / 11.7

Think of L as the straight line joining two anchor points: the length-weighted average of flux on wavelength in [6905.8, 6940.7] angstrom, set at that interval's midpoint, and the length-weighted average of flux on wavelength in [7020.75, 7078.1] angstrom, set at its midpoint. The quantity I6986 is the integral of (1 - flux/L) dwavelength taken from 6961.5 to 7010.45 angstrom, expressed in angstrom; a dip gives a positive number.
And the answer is -1.0 angstrom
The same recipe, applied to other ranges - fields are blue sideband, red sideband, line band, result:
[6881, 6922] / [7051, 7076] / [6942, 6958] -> -1.2 angstrom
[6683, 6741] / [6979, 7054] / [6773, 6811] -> 0.6 angstrom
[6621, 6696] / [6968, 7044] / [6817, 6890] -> 1.9 angstrom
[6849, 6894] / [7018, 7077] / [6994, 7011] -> -0.3 angstrom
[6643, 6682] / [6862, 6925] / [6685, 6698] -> 0.0 angstrom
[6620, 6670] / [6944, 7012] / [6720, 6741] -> -0.2 angstrom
